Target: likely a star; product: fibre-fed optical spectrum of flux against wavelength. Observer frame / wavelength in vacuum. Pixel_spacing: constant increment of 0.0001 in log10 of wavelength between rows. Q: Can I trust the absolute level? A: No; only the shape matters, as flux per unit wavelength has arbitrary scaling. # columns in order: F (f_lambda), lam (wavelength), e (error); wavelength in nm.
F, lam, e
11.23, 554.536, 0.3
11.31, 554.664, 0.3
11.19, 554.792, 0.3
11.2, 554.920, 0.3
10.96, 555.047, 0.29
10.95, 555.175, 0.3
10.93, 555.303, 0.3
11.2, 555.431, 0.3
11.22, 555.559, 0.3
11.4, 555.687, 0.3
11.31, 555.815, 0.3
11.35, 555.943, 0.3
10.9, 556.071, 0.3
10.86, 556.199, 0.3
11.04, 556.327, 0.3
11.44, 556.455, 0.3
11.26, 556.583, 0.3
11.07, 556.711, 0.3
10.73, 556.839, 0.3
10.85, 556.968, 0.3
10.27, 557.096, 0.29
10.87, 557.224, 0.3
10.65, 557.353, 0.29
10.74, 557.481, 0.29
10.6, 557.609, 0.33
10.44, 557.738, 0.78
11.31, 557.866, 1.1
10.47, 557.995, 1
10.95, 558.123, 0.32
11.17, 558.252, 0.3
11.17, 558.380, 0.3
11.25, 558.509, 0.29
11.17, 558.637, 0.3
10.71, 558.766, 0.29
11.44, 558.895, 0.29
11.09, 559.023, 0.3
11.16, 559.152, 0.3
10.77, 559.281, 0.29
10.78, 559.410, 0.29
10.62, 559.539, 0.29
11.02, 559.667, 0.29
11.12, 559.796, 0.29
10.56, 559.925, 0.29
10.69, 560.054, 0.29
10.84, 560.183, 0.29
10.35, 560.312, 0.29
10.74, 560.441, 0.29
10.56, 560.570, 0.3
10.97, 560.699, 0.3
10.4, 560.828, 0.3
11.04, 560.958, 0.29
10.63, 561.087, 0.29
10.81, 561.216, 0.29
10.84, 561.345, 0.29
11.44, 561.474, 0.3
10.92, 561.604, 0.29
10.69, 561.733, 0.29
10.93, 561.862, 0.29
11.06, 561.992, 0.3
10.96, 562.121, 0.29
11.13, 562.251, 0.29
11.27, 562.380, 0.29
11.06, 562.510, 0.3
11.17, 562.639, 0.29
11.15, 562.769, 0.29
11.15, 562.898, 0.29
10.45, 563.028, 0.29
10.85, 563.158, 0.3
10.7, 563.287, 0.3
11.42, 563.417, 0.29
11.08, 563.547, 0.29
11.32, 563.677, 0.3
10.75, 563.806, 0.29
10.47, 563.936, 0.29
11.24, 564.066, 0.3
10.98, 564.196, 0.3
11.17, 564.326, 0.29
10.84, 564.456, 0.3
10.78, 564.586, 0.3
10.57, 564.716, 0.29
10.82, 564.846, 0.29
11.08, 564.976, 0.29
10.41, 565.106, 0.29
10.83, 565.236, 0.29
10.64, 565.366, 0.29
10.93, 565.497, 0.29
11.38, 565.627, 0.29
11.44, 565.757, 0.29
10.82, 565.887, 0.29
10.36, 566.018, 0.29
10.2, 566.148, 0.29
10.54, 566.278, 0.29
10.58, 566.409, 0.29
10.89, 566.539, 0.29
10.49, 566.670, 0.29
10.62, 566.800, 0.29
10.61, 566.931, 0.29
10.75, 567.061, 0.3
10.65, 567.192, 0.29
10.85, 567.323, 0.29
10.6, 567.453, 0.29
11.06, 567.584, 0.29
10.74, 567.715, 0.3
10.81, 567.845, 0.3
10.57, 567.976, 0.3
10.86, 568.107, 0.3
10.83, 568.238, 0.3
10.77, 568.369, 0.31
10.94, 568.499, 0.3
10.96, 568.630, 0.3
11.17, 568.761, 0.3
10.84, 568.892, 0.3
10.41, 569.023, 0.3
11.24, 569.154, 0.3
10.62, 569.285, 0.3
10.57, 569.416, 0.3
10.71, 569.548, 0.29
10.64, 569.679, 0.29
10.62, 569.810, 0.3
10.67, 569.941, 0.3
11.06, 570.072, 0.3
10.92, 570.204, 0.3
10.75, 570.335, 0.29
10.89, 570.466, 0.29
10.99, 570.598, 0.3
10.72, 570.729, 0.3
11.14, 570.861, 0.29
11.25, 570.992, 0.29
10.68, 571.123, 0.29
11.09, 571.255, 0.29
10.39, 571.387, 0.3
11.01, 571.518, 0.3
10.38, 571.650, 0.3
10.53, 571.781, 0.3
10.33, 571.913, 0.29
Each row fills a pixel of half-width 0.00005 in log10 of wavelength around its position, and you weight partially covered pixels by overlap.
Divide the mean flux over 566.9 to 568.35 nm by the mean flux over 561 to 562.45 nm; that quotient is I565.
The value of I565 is 0.98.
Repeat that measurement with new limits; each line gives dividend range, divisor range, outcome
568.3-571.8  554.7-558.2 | 0.99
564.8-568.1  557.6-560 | 0.98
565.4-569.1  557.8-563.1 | 0.99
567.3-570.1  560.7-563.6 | 0.99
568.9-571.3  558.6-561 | 1.00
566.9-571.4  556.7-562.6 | 0.99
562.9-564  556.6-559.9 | 1.00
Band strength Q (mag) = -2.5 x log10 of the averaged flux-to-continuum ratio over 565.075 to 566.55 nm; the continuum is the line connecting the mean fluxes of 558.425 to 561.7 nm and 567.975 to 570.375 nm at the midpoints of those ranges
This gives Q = 0.01 mag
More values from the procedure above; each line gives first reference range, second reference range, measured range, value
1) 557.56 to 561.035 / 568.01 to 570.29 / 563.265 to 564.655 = -0.014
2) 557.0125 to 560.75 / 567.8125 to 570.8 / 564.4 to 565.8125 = -0.006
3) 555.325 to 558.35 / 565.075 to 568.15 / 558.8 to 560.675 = 0.006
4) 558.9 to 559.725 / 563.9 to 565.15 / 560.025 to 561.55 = 0.015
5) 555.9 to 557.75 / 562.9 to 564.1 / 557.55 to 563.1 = -0.001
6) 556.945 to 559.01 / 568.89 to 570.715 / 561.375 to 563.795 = -0.019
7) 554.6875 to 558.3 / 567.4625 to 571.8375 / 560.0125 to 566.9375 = 0.003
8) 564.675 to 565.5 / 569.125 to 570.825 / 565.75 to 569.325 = 0.002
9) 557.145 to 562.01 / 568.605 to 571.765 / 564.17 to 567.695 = 0.007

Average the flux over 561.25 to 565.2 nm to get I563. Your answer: 11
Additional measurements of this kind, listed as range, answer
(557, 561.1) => 10.8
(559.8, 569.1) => 10.8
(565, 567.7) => 10.7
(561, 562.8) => 11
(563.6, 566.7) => 10.8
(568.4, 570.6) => 10.8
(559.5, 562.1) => 10.8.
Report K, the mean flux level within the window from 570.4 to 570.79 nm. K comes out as 10.9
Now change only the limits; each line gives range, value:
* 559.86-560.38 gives 10.6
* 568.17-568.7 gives 10.9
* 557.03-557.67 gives 10.6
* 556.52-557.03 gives 11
